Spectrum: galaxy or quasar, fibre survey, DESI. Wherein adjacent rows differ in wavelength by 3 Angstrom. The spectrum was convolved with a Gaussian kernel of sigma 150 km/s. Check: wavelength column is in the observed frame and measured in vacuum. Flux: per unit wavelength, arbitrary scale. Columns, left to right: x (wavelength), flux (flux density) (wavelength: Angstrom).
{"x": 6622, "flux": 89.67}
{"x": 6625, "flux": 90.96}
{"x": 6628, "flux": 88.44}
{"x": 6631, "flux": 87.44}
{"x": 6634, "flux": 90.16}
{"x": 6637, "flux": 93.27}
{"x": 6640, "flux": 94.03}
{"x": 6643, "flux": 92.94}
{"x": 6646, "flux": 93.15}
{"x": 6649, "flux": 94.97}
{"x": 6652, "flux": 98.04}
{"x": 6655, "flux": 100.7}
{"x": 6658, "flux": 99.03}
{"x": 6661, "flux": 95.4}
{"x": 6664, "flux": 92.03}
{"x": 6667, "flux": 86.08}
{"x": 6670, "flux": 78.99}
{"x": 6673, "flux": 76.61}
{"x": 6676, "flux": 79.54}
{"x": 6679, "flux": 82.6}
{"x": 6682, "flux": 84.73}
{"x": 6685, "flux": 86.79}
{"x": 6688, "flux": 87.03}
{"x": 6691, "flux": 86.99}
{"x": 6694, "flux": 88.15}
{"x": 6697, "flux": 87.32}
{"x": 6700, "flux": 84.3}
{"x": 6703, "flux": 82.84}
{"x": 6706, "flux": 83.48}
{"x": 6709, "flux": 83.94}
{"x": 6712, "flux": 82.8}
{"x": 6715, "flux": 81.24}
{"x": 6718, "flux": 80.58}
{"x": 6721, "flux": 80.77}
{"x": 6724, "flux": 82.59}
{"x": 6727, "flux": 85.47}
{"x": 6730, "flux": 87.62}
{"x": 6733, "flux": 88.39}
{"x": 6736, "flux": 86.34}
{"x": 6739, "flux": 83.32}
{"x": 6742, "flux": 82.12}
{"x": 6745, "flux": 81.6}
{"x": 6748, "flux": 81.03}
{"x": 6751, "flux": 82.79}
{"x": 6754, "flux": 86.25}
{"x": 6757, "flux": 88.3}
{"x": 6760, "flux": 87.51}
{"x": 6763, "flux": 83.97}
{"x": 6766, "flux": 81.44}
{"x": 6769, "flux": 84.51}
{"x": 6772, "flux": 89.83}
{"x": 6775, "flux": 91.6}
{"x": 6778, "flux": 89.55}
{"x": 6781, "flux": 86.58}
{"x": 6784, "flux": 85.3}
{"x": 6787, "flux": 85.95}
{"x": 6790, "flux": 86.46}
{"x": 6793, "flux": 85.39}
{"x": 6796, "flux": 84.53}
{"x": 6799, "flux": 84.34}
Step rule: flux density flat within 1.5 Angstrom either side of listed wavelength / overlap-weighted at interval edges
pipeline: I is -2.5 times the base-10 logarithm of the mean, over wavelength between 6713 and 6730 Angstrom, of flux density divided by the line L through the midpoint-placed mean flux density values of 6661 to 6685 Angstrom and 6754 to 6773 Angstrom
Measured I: 0.03 mag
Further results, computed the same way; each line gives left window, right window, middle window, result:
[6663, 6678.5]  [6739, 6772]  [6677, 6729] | -0.02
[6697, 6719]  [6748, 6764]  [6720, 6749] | 0.00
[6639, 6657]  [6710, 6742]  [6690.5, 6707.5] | 0.03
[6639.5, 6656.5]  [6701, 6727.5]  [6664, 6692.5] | 0.07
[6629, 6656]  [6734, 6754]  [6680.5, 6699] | 0.03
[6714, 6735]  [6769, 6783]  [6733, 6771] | 0.03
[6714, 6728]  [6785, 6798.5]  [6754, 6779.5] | -0.04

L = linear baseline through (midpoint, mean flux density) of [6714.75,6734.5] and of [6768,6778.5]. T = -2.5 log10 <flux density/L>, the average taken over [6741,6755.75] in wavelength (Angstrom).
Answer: 0.046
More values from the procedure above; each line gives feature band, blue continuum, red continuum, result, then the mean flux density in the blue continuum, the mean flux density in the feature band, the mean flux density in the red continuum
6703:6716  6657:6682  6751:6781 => 0.04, 85.9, 82.9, 86.8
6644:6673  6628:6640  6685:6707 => -0.04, 90.5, 92.3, 85.9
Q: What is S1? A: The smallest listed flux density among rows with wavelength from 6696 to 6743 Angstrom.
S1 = 80.58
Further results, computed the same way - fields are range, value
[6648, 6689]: 76.61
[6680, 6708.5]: 82.84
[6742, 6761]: 81.03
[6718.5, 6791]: 80.77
